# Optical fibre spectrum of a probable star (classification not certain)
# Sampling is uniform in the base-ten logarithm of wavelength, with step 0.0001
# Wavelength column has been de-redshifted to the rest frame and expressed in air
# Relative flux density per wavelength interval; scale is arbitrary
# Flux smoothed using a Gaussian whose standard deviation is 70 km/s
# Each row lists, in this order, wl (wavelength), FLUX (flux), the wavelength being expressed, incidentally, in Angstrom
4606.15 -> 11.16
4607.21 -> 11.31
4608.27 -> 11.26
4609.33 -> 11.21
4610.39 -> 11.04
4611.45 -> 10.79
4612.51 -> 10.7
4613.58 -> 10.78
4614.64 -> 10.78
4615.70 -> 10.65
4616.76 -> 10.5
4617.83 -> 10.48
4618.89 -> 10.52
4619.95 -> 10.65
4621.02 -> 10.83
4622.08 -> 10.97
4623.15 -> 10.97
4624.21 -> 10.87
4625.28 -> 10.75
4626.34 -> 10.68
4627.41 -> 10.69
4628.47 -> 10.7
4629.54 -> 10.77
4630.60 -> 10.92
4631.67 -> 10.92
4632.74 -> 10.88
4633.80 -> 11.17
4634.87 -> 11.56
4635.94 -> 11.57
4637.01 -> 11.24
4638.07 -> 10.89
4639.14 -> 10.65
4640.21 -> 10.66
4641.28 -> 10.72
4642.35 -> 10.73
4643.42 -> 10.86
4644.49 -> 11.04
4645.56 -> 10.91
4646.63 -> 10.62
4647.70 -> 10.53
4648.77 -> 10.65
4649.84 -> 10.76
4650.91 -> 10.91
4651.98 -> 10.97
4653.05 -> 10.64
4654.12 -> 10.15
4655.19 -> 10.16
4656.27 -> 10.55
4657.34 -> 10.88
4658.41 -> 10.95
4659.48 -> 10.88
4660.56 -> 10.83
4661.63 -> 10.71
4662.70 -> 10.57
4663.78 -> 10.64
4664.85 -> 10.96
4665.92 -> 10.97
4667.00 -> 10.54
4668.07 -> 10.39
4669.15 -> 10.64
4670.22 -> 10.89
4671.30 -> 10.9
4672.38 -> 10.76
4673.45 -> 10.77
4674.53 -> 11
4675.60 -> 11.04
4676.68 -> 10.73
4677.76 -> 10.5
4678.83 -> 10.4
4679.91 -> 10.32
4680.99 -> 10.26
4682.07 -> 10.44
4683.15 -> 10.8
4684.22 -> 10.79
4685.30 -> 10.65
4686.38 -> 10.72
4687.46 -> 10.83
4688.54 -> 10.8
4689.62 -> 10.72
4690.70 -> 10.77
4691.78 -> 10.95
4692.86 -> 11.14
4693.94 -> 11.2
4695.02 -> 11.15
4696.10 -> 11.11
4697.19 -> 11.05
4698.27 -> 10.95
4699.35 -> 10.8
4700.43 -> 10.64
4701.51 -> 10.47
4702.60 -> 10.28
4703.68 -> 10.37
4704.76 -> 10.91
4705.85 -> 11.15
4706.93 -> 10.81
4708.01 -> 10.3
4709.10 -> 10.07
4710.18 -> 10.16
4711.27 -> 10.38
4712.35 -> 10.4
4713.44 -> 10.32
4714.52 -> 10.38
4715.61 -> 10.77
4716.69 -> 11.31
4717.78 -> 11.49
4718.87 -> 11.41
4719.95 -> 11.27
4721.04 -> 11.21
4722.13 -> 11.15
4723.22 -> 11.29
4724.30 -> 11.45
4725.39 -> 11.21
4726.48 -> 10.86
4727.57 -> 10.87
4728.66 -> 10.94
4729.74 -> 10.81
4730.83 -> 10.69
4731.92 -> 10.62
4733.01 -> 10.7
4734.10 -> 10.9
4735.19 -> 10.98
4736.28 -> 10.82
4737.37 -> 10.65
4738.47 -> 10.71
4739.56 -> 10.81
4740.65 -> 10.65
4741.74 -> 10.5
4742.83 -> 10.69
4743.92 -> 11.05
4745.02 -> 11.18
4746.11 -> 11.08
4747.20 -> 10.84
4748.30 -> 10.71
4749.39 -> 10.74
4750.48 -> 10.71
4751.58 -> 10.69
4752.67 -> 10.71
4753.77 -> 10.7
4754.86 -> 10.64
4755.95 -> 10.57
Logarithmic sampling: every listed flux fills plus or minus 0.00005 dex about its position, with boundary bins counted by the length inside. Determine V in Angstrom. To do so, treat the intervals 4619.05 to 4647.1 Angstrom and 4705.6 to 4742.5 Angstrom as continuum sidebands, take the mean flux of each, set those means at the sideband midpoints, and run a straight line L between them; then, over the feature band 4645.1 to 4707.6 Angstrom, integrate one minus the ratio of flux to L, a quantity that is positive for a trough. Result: 0.7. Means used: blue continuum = 10.9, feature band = 10.7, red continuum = 10.8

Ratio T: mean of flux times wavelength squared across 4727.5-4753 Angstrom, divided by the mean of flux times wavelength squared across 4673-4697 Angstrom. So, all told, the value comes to 1.03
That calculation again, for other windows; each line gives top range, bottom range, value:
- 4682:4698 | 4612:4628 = 1.05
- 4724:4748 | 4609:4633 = 1.06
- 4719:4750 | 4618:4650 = 1.05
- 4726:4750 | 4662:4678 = 1.03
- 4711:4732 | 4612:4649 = 1.05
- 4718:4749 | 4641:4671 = 1.05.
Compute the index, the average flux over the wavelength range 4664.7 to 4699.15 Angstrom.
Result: 10.8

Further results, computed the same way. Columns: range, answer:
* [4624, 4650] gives 10.9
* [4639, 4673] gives 10.7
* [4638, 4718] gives 10.7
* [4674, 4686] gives 10.6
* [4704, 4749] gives 10.8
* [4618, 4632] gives 10.8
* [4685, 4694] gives 10.9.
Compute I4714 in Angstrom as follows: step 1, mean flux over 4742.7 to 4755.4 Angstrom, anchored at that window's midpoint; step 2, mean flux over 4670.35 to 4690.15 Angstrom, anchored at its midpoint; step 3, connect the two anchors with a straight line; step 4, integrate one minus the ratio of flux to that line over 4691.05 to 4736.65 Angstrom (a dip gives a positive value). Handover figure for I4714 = -0.4 Angstrom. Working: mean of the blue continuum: 10.7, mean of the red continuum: 10.8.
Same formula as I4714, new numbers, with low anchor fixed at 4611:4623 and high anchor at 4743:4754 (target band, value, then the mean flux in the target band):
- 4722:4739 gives -0.1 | 10.9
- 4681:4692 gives 0.1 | 10.7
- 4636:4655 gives -0.1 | 10.8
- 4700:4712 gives 0.3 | 10.5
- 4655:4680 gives 0.1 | 10.7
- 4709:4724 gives -0.1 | 10.9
